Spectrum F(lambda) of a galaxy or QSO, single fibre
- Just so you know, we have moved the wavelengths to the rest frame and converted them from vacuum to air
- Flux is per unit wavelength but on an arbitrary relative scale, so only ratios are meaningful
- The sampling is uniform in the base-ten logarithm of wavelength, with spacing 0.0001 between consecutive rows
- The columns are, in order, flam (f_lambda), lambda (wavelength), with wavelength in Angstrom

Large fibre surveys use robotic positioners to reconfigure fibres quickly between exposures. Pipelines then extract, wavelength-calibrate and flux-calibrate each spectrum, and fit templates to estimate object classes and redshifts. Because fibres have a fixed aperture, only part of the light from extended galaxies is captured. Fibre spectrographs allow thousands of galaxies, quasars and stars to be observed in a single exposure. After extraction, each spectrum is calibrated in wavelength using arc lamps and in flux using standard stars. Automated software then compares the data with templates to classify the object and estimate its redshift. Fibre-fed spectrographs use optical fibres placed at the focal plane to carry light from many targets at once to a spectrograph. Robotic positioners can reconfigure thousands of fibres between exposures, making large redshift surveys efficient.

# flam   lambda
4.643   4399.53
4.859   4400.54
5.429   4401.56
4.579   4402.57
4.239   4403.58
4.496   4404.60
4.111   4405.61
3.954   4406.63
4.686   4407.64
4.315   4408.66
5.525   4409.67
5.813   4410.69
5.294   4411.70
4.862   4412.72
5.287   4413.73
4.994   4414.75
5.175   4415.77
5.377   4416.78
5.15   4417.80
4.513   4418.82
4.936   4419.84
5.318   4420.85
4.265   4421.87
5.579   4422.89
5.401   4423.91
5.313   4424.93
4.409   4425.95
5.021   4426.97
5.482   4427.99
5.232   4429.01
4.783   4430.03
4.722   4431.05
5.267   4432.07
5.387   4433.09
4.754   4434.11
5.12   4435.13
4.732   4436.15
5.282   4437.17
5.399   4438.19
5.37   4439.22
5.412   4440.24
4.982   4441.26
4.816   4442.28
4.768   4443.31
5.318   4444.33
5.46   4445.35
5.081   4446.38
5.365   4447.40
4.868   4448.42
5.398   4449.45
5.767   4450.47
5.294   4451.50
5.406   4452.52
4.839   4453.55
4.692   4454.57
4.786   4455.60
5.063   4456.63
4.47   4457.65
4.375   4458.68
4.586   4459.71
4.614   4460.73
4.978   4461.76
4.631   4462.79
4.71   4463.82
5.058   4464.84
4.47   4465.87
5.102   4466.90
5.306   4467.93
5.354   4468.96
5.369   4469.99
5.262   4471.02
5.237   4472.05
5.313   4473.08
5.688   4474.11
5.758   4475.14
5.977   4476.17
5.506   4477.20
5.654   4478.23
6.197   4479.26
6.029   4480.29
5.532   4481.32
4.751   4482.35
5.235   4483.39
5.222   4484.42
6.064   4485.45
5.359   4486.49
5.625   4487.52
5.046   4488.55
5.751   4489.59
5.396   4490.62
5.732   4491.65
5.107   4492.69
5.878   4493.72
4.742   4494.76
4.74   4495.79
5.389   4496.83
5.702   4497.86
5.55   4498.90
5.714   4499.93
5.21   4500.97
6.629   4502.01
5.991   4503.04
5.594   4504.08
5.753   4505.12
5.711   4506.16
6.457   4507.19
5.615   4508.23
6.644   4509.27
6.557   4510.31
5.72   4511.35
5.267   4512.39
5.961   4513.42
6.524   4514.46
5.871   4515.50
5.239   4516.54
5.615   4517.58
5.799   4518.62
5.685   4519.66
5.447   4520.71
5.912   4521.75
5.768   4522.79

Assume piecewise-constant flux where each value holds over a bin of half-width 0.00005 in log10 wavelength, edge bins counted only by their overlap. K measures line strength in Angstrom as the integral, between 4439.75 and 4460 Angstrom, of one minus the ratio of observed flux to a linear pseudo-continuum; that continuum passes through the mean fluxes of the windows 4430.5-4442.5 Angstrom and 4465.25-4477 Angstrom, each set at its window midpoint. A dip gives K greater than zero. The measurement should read 0.6 Angstrom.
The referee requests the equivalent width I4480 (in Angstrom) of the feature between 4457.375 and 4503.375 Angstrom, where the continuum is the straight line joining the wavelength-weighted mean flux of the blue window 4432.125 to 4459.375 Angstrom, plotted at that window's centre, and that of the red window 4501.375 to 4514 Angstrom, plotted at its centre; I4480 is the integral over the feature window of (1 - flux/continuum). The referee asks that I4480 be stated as 2.1 Angstrom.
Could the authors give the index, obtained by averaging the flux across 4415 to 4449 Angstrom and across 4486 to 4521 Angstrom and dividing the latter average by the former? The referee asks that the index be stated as 1.1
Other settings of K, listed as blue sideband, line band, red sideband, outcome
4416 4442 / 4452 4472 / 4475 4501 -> 1.55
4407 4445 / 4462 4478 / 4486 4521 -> 0.50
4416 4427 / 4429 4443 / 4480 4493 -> 0.11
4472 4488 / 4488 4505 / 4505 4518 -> 0.73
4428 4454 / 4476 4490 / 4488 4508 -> -0.21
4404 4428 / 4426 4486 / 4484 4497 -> 0.19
